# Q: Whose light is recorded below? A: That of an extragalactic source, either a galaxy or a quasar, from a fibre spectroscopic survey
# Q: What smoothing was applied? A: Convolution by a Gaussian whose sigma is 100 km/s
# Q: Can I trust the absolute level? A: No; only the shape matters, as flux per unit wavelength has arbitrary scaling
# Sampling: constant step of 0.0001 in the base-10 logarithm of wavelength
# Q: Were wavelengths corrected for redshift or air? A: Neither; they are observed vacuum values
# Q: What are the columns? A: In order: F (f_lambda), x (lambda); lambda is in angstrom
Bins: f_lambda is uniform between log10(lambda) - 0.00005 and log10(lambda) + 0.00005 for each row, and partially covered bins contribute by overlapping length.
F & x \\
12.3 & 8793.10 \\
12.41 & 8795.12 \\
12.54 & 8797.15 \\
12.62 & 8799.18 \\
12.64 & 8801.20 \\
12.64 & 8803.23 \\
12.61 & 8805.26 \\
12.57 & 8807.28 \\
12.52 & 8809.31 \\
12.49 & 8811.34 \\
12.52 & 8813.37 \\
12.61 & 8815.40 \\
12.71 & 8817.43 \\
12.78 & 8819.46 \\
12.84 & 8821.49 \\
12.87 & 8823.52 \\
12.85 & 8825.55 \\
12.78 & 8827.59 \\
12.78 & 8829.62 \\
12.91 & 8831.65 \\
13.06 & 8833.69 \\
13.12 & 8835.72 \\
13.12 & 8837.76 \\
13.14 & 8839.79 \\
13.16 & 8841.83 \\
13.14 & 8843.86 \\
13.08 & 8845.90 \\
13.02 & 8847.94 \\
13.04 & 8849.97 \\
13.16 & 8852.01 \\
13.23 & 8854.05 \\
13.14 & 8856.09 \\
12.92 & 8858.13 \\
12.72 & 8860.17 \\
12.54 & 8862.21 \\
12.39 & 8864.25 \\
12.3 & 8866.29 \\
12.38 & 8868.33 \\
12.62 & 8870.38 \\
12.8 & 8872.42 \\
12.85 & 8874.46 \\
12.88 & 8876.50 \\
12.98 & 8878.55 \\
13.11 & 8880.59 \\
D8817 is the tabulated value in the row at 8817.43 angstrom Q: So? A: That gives 12.71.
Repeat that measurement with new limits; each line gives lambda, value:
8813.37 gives 12.52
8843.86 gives 13.14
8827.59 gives 12.78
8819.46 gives 12.78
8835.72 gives 13.12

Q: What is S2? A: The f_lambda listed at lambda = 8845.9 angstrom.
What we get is 13.08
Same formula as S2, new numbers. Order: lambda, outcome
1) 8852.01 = 13.16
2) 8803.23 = 12.64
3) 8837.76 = 13.12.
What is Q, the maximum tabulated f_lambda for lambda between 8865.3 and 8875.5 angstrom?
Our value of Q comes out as 12.85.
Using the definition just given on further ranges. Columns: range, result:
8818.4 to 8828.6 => 12.87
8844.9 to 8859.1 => 13.23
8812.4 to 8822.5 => 12.84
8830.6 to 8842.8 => 13.16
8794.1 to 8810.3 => 12.64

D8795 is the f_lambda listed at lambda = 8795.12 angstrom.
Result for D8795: 12.41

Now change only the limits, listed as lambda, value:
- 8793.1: 12.3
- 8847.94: 13.02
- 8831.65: 12.91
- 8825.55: 12.85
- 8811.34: 12.49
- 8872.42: 12.8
